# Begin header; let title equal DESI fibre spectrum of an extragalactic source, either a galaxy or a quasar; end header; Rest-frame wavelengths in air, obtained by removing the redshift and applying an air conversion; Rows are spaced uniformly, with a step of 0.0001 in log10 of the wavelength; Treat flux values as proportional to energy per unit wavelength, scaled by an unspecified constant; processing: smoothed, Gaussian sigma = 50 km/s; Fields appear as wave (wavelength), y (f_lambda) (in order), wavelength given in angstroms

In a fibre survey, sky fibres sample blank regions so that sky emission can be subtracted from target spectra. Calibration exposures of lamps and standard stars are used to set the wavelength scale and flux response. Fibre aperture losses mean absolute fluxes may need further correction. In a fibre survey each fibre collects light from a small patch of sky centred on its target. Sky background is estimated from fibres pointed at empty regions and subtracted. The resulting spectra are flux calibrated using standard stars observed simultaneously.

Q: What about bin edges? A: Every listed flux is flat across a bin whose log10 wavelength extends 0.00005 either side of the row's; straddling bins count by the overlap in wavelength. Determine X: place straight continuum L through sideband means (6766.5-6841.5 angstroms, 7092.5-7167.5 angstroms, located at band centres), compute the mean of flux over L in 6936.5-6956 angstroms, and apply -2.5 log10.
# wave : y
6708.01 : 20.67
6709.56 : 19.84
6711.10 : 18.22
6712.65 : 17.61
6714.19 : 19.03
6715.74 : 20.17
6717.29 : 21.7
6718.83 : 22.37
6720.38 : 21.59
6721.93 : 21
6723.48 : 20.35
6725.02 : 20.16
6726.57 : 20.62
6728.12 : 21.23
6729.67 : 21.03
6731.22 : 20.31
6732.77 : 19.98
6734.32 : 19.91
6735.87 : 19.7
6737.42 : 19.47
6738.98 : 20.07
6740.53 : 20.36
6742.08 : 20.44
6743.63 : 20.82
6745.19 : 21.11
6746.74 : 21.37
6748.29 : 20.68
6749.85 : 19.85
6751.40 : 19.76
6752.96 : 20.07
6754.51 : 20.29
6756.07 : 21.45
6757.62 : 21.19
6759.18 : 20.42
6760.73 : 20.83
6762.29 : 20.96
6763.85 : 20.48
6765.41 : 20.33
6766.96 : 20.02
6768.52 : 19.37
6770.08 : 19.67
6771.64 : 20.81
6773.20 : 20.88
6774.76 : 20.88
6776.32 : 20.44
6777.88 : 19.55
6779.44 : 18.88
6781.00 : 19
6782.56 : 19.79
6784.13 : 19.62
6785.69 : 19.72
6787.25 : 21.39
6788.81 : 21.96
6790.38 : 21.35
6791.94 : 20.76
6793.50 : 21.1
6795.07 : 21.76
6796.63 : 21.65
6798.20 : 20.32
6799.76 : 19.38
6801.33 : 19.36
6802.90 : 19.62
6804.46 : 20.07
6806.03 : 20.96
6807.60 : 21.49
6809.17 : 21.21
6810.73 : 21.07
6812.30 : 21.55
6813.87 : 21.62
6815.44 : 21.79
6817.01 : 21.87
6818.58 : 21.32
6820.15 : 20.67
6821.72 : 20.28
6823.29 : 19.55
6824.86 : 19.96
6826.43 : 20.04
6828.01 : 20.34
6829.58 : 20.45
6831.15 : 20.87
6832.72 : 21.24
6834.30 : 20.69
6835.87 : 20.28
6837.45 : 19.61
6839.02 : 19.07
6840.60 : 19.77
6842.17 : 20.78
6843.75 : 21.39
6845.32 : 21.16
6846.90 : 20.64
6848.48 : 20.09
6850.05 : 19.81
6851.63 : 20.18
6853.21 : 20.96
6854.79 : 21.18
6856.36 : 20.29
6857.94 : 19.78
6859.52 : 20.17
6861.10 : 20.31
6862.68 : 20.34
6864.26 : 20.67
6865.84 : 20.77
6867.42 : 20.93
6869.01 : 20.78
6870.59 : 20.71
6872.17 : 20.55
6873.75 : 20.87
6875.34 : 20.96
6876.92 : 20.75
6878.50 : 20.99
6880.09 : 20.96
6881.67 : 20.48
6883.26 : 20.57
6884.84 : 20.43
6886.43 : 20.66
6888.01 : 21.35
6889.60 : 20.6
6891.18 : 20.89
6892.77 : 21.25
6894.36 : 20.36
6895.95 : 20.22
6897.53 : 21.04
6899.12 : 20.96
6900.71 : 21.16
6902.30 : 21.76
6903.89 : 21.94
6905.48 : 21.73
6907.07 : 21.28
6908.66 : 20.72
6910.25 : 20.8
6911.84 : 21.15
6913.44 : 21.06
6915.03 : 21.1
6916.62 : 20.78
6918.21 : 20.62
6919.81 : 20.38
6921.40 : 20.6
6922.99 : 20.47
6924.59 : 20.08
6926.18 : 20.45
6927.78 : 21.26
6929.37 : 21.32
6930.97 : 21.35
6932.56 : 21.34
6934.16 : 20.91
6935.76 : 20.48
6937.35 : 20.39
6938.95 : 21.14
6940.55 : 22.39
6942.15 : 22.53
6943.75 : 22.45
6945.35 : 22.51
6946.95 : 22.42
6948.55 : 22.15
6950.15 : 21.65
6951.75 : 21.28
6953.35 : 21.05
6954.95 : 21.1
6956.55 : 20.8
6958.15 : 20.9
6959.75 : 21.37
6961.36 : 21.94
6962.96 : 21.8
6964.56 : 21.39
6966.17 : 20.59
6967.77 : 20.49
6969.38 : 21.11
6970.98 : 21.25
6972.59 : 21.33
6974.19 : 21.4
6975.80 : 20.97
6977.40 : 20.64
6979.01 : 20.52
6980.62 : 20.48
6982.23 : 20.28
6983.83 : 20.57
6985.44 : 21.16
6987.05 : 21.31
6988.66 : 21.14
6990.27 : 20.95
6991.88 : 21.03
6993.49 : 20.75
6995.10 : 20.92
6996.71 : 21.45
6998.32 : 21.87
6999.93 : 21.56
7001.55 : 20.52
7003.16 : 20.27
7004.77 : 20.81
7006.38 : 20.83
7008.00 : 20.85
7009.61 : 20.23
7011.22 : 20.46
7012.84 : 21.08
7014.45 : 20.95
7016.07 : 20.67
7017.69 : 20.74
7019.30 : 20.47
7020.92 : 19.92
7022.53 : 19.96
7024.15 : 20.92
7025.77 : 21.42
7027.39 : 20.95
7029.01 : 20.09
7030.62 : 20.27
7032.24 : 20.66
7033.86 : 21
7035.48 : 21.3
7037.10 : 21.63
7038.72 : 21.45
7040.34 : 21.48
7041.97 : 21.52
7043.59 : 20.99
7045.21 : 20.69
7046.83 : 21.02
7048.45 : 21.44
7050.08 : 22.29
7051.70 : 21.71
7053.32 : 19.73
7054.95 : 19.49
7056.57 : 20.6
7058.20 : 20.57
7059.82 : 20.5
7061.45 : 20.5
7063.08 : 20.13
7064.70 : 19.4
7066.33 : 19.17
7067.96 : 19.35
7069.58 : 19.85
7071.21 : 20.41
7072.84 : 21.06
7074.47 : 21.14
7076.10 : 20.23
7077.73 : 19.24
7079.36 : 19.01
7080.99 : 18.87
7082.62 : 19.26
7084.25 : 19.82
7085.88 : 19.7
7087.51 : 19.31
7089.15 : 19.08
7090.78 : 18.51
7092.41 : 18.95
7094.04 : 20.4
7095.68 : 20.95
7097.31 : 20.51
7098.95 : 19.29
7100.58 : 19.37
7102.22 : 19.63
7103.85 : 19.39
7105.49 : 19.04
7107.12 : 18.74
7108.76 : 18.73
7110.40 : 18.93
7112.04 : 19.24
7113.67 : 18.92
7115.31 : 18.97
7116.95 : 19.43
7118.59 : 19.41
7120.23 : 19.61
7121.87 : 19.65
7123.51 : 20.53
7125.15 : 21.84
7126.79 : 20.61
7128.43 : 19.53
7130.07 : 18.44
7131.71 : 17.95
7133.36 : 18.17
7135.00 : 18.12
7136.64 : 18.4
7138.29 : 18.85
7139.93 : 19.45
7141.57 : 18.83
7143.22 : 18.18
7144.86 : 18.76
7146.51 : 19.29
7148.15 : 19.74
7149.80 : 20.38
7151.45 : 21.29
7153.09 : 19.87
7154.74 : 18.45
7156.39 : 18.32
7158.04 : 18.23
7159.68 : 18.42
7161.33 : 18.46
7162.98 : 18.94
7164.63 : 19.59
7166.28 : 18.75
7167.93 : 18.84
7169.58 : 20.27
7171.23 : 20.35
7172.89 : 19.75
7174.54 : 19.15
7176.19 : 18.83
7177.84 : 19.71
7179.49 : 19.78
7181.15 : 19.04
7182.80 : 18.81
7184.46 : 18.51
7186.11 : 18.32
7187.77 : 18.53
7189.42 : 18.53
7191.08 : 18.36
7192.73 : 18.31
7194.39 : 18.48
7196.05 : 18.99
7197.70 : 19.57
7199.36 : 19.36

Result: -0.09 mag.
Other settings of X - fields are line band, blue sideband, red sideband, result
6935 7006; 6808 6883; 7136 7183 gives -0.06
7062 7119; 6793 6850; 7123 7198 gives -0.01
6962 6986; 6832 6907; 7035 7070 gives -0.01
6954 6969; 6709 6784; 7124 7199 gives -0.08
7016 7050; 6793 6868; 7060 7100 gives -0.05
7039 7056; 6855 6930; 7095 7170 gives -0.07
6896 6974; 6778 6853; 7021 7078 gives -0.03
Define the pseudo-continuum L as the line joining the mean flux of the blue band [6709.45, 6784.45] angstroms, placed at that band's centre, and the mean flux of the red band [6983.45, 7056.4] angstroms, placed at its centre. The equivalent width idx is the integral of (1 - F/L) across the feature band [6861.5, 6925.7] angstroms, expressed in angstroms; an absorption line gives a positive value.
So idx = -0.7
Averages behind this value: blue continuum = 20.3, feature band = 20.8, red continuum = 20.9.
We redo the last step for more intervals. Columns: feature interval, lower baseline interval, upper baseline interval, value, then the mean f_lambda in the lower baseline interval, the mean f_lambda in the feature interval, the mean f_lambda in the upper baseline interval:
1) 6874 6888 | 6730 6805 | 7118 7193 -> -0.53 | 20.4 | 20.8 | 19.2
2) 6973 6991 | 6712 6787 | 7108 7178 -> -1.08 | 20.3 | 20.9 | 19.2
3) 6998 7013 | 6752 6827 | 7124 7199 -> -0.83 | 20.6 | 20.8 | 19.1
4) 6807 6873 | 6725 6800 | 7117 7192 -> -1.40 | 20.4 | 20.6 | 19.2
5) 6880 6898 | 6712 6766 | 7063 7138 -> -0.59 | 20.5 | 20.7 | 19.5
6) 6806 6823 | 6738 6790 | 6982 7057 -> -0.62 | 20.4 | 21.2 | 20.9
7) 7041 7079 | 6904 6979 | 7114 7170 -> -0.84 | 21.2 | 20.5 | 19.2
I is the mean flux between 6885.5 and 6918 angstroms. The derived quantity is 21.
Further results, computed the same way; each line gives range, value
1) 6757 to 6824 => 20.6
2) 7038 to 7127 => 20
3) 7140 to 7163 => 19.1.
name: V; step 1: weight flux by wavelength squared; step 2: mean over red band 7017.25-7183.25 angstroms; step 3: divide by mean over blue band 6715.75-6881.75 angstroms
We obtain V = 1.05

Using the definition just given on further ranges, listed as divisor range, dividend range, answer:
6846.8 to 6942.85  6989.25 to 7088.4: 1.03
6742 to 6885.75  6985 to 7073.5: 1.07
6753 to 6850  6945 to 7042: 1.08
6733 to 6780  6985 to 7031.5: 1.10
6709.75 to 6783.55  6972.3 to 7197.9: 1.08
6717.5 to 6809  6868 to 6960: 1.07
